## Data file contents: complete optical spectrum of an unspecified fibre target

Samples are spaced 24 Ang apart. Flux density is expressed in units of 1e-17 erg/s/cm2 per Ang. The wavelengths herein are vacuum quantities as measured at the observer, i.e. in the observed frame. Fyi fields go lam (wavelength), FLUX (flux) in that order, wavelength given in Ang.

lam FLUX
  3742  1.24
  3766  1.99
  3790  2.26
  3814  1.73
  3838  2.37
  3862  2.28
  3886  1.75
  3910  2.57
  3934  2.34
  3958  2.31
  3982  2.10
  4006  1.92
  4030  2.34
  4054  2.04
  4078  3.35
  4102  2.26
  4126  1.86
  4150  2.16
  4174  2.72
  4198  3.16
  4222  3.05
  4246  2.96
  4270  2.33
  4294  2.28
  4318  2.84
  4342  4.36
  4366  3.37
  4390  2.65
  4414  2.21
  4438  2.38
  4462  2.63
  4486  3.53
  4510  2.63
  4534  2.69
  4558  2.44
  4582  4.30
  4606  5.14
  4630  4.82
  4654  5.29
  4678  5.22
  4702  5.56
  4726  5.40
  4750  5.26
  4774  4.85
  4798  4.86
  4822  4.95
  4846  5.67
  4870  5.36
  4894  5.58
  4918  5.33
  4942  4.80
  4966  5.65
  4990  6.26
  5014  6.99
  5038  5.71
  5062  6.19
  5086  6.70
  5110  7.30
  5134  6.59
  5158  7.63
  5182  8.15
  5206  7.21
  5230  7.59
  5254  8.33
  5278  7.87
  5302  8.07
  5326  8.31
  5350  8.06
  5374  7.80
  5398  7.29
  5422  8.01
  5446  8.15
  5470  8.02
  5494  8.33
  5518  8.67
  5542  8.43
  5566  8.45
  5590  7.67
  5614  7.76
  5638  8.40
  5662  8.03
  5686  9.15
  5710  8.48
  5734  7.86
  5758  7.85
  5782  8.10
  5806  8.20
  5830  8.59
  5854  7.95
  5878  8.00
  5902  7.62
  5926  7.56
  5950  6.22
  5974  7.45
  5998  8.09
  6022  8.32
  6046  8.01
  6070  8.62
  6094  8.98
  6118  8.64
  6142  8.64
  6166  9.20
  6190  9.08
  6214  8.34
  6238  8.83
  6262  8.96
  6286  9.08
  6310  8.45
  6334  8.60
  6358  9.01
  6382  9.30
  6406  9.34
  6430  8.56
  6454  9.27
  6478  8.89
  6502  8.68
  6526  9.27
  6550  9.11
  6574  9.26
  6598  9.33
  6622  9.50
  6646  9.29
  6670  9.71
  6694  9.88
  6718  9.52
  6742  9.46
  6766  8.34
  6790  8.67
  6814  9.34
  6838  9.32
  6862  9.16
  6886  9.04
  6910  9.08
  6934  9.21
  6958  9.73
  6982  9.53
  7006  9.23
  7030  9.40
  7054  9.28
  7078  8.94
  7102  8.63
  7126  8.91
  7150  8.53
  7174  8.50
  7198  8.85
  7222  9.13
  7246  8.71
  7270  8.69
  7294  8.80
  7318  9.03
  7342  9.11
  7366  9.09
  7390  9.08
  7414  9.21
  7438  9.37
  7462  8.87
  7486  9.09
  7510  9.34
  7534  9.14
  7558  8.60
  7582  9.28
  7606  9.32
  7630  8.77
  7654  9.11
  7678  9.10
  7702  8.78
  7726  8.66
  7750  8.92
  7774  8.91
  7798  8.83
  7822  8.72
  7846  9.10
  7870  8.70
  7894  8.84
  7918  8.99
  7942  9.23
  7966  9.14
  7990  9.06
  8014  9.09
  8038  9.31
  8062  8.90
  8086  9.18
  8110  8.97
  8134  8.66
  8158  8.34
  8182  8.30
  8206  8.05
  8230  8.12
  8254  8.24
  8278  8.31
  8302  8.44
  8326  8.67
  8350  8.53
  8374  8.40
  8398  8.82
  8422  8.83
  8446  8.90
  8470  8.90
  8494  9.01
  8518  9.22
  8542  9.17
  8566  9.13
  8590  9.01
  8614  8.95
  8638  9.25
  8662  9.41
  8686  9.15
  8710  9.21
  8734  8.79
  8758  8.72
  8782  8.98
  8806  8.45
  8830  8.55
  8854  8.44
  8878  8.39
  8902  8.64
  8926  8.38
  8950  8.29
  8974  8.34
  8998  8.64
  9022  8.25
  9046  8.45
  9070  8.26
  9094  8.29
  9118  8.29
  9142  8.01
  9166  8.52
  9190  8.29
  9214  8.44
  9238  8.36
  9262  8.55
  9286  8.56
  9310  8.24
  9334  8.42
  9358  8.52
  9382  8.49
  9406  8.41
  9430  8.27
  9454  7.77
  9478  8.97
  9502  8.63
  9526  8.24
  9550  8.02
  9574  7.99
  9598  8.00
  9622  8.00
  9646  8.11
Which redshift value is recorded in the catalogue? 0.15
